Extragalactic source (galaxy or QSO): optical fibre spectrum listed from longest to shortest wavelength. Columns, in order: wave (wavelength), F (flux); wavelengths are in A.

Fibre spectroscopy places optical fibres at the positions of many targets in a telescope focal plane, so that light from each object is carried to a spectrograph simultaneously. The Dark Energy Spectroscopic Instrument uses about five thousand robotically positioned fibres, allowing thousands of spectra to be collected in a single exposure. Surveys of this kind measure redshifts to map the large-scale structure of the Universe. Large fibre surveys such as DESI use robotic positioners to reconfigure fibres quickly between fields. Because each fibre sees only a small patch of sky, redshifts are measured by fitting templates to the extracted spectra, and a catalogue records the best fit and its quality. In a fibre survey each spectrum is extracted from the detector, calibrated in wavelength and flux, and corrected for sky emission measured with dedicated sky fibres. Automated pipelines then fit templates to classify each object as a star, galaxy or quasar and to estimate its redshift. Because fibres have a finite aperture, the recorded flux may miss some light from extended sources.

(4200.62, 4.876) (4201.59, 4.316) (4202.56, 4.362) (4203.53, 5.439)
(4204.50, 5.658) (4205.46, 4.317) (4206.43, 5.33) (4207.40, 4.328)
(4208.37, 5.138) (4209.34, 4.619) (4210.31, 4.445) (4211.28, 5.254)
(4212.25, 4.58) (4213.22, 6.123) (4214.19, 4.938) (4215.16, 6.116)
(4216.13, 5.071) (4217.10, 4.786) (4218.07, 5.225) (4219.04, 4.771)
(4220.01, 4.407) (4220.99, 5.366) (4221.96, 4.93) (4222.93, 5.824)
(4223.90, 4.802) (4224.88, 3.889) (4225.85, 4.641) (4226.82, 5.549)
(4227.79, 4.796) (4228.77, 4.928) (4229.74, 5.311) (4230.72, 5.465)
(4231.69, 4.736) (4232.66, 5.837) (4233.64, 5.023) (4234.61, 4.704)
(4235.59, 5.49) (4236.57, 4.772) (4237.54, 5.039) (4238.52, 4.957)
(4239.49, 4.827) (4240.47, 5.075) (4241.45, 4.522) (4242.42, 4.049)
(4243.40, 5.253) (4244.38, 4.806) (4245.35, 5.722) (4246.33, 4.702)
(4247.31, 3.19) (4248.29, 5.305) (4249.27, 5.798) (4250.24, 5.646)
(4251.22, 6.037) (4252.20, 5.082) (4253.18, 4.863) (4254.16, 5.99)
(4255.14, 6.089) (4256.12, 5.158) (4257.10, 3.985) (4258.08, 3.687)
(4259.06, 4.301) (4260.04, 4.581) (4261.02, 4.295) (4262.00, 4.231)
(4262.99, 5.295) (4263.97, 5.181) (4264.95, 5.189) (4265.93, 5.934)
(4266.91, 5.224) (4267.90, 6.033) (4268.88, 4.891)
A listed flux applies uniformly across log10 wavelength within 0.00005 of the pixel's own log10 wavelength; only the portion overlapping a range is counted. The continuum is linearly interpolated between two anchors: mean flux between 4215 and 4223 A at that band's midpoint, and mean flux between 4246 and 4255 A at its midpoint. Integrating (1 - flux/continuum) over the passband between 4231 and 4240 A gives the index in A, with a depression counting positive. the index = 0.2 A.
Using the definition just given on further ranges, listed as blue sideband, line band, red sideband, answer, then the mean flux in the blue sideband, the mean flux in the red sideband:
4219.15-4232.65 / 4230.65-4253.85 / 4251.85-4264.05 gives -0.64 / 5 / 4.81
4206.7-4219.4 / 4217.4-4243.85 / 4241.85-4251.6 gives 0.37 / 5.04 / 5.04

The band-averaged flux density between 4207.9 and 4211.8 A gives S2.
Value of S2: 4.86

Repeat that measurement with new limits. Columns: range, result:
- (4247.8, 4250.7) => 5.59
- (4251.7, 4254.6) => 5.3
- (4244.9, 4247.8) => 4.51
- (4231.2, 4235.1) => 5.08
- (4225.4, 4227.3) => 5.11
